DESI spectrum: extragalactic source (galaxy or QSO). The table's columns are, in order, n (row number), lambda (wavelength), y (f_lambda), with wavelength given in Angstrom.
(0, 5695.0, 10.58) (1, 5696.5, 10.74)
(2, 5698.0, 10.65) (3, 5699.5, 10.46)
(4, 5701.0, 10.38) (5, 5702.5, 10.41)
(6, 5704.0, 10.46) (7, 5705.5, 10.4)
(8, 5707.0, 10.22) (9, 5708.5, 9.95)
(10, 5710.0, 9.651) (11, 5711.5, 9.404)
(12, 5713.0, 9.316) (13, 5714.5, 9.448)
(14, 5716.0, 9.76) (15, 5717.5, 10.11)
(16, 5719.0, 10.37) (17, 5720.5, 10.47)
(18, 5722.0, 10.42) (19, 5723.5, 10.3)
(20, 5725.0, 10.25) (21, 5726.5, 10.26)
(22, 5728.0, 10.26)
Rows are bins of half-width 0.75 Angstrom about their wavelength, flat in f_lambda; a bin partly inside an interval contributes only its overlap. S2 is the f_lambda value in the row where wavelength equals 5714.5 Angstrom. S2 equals 9.448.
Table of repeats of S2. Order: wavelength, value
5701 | 10.38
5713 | 9.316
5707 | 10.22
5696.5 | 10.74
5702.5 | 10.41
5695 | 10.58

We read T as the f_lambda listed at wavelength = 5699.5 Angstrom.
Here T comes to 10.46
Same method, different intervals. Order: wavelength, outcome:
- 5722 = 10.42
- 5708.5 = 9.95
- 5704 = 10.46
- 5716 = 9.76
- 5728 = 10.26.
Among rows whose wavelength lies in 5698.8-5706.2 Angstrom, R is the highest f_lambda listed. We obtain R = 10.46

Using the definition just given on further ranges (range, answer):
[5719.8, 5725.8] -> 10.47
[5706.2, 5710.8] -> 10.22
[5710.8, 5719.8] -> 10.37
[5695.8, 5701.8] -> 10.74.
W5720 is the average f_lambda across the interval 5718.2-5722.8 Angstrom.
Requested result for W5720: 10.4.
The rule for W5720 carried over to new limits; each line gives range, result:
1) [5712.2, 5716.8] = 9.51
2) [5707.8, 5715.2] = 9.55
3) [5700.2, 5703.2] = 10.4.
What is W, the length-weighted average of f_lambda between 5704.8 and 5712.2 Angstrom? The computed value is 9.93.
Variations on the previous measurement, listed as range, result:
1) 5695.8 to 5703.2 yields 10.5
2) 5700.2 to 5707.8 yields 10.4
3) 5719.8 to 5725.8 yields 10.4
